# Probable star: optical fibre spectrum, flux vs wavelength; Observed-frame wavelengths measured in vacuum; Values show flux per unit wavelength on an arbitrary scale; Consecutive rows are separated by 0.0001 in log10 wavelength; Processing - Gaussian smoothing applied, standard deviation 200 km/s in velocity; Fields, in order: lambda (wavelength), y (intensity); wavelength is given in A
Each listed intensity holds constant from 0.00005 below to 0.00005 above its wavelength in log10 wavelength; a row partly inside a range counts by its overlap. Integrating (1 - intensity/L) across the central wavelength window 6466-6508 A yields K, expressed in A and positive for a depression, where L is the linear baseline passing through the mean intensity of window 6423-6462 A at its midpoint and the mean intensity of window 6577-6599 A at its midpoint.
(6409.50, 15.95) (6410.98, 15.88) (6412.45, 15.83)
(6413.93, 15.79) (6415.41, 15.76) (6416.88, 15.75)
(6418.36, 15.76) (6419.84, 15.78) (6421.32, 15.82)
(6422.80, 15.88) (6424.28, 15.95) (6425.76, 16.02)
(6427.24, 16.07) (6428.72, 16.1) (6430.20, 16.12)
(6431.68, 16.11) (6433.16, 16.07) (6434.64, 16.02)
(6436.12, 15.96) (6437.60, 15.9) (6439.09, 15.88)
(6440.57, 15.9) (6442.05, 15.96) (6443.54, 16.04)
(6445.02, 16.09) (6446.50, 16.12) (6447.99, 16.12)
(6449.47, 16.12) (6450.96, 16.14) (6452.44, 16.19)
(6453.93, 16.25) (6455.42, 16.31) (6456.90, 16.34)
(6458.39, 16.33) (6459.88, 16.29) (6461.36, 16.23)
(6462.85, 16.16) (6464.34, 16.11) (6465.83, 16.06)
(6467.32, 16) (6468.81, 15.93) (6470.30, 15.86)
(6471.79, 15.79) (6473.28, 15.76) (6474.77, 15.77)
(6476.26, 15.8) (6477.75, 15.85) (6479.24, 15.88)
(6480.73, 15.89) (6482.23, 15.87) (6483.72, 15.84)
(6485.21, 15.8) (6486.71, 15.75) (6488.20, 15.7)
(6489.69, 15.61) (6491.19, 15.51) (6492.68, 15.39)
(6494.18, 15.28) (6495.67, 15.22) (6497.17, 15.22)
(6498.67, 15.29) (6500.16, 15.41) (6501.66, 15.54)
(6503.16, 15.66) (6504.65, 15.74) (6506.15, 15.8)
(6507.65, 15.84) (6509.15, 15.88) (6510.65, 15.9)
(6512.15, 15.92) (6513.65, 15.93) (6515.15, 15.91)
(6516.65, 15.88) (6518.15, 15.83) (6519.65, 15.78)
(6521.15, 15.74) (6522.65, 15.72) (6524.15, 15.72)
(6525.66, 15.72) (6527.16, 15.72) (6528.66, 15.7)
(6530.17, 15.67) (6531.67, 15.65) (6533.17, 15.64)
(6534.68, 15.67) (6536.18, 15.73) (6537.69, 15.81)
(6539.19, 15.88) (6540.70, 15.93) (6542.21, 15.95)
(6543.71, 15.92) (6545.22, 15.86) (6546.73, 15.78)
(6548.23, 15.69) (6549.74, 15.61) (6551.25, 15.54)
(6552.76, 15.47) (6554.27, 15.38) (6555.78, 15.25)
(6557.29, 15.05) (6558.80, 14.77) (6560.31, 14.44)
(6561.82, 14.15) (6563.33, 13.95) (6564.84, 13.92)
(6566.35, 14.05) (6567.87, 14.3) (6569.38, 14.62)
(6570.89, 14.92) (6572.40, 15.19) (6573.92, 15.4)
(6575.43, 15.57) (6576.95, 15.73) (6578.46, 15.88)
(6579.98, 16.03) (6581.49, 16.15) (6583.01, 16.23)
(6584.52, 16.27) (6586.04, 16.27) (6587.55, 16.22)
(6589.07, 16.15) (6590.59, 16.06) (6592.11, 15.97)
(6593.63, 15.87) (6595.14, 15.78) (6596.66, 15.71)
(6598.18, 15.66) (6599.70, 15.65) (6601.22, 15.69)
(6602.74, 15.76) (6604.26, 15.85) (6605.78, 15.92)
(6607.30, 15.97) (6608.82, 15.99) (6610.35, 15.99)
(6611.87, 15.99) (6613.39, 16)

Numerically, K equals 1.0 A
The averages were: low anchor 16.1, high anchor 16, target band 15.7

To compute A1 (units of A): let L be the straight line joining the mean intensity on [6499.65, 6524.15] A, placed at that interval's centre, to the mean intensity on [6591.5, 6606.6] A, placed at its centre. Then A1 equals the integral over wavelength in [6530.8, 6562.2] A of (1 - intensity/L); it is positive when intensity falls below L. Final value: 0.6 A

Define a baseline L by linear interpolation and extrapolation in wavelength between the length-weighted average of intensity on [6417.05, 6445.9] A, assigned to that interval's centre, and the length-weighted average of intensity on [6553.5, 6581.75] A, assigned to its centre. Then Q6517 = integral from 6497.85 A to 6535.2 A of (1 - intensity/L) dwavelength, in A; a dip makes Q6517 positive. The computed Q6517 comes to -0.9 A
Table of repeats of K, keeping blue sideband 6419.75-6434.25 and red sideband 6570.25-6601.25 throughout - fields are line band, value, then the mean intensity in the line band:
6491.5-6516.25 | 0.5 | 15.6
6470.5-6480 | 0.1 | 15.8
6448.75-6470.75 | -0.3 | 16.2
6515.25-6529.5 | 0.1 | 15.8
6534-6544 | 0.0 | 15.8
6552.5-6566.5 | 1.1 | 14.6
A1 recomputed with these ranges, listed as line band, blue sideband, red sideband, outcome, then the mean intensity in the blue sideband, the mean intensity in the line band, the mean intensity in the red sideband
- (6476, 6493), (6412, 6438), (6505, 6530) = 0.1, 15.9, 15.8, 15.8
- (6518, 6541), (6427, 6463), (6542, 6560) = -0.2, 16.1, 15.7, 15.5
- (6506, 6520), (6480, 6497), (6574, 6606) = -0.2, 15.6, 15.9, 15.9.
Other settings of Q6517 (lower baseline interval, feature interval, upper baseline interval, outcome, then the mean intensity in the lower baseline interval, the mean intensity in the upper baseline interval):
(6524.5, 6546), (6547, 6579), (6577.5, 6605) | 1.7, 15.8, 16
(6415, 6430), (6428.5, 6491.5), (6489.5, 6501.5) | -1.5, 15.9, 15.4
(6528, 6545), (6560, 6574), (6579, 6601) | 1.3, 15.8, 16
